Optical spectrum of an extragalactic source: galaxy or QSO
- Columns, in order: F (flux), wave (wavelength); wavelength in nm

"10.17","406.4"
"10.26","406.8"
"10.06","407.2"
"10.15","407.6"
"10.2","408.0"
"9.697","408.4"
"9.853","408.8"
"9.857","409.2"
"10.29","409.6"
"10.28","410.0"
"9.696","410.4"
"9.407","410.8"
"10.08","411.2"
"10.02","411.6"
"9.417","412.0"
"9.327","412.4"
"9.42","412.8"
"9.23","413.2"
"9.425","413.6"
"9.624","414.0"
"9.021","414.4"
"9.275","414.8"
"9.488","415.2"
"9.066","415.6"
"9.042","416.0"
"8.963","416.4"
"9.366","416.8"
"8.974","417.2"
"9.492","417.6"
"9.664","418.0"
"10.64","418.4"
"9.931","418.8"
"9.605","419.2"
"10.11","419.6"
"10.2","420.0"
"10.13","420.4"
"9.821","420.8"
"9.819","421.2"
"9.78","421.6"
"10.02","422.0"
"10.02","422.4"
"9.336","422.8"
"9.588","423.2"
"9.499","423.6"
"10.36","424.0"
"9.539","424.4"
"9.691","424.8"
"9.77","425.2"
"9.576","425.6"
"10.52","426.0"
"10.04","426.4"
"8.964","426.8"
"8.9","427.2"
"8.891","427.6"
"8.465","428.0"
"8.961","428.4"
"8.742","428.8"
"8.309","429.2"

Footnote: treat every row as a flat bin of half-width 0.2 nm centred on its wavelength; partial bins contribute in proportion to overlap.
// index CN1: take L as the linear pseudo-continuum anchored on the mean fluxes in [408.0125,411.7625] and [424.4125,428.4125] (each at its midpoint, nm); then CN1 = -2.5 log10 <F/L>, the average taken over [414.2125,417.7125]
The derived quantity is 0.06 mag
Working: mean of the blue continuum 9.92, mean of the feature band 9.18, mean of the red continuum 9.4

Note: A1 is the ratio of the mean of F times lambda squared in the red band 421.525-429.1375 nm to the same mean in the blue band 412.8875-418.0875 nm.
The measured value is 1.1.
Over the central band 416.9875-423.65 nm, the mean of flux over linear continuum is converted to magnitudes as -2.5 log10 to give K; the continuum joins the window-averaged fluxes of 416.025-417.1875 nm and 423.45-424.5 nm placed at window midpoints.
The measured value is -0.04 mag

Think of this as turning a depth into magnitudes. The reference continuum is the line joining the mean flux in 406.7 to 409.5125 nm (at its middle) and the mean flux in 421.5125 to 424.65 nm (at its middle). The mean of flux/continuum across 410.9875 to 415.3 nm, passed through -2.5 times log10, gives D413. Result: 0.05 mag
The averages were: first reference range 10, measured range 9.48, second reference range 9.77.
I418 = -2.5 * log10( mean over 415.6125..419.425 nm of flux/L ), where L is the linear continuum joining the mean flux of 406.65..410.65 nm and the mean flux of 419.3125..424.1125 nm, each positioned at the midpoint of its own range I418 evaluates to 0.05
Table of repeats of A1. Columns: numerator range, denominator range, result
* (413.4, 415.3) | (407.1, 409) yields 0.97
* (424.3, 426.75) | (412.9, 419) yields 1.09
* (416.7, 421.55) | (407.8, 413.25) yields 1.05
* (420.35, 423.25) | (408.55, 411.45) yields 1.05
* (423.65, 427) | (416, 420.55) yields 1.04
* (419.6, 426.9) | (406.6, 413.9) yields 1.07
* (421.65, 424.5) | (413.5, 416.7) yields 1.10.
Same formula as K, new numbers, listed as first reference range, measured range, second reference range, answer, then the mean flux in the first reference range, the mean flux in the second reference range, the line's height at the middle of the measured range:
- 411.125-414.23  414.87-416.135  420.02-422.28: 0.05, 9.54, 9.94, 9.67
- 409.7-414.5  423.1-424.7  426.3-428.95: -0.07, 9.61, 8.96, 9.11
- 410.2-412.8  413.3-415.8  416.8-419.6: 0.04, 9.64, 9.72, 9.68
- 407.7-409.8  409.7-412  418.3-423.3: 0.01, 9.99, 9.92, 9.97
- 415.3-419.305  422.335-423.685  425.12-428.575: -0.02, 9.47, 9.33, 9.39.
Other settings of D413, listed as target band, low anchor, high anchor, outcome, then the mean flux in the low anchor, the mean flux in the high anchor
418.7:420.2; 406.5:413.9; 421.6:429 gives -0.038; 9.82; 9.5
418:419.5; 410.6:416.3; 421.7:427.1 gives -0.048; 9.41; 9.75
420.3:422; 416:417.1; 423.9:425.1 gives -0.041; 9.12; 9.81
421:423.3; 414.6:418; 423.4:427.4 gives -0.027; 9.24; 9.69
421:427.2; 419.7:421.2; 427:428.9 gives -0.037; 10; 8.79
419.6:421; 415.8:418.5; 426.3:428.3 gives -0.088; 9.4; 9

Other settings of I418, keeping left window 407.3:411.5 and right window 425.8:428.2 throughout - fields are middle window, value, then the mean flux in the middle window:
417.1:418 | 0.03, 9.36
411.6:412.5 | 0.04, 9.52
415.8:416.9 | 0.07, 9.1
